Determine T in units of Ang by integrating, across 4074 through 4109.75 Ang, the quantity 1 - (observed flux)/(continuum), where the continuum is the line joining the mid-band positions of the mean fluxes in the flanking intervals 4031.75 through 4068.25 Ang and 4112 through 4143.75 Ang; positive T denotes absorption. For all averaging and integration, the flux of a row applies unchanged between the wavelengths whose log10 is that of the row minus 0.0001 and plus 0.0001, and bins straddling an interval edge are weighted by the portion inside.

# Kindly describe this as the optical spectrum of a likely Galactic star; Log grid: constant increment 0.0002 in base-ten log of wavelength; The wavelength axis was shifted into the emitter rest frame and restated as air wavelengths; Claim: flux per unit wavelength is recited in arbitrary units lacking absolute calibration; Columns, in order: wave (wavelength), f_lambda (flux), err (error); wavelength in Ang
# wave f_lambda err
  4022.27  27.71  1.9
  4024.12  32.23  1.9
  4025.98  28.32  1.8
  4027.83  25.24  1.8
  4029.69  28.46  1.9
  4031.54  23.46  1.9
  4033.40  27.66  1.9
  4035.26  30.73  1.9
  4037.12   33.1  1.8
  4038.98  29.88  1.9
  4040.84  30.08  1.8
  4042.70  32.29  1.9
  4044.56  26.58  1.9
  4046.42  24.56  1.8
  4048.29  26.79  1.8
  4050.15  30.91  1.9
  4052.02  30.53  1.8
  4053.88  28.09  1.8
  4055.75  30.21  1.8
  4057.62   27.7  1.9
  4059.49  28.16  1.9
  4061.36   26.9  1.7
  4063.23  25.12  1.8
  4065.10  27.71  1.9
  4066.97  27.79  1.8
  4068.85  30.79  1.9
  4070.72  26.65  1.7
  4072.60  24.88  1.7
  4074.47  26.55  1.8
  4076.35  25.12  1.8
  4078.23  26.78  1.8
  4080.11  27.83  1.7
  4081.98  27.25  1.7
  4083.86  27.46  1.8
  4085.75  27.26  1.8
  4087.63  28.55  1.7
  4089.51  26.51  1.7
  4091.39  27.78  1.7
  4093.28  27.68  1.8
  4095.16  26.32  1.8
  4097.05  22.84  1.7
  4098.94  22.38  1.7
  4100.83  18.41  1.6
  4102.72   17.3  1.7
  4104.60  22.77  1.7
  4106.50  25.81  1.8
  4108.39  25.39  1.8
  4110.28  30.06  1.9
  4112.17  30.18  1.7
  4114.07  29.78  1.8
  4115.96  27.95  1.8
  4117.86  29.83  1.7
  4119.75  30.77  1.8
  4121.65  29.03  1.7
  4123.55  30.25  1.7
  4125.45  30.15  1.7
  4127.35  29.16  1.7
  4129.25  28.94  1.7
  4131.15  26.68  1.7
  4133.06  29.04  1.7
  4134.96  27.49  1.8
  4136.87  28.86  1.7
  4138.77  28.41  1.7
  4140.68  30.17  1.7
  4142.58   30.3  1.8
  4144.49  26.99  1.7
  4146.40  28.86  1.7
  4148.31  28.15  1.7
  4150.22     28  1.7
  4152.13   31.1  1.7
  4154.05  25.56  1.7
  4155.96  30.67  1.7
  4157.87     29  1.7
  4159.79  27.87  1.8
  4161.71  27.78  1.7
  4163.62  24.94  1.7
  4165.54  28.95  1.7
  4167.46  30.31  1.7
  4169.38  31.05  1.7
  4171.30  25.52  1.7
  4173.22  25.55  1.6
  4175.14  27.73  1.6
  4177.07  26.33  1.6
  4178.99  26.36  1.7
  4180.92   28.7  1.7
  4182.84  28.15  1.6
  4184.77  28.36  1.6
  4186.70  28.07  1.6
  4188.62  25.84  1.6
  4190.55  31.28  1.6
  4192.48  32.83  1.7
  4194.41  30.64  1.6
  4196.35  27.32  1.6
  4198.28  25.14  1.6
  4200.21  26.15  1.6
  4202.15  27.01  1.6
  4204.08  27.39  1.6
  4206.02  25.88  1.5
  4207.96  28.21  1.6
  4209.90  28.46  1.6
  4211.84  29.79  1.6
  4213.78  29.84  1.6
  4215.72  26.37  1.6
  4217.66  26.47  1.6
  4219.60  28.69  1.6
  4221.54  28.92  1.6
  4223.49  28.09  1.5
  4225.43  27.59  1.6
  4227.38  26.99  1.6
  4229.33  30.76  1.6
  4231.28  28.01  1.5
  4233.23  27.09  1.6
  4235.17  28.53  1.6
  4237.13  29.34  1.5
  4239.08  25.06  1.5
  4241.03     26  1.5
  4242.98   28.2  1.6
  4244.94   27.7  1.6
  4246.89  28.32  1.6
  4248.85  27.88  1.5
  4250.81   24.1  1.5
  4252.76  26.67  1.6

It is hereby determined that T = 4.5 Ang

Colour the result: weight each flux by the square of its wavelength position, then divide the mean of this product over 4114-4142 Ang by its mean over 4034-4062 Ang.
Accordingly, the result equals 1.0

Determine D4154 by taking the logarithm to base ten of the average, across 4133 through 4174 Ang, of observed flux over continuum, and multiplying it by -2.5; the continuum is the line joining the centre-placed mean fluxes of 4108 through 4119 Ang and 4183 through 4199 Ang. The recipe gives 0.02 mag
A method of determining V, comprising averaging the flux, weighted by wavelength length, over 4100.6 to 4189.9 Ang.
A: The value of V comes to 27.9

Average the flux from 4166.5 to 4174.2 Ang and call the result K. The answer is 28.1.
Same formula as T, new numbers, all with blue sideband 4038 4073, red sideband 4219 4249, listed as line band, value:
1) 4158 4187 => 0.32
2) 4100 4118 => 1.62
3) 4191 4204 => -0.11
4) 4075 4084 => 0.44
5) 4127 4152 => -0.45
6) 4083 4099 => 0.95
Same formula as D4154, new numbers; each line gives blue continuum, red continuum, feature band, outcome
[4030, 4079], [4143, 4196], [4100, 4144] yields 0.02 mag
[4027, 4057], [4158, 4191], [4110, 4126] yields -0.06 mag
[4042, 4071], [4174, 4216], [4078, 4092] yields 0.03 mag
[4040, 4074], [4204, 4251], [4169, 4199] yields -0.01 mag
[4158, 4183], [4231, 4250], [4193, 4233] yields -0.01 mag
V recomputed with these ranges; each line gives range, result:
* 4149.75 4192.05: 28.1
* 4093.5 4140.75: 27.1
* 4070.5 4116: 25.9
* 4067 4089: 27.2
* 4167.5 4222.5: 28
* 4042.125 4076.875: 27.7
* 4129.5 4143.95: 28.7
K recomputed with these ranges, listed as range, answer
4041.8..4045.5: 29.4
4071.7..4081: 26.2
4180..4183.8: 28.5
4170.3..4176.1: 26.3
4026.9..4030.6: 26.8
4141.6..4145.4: 28.7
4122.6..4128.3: 29.9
